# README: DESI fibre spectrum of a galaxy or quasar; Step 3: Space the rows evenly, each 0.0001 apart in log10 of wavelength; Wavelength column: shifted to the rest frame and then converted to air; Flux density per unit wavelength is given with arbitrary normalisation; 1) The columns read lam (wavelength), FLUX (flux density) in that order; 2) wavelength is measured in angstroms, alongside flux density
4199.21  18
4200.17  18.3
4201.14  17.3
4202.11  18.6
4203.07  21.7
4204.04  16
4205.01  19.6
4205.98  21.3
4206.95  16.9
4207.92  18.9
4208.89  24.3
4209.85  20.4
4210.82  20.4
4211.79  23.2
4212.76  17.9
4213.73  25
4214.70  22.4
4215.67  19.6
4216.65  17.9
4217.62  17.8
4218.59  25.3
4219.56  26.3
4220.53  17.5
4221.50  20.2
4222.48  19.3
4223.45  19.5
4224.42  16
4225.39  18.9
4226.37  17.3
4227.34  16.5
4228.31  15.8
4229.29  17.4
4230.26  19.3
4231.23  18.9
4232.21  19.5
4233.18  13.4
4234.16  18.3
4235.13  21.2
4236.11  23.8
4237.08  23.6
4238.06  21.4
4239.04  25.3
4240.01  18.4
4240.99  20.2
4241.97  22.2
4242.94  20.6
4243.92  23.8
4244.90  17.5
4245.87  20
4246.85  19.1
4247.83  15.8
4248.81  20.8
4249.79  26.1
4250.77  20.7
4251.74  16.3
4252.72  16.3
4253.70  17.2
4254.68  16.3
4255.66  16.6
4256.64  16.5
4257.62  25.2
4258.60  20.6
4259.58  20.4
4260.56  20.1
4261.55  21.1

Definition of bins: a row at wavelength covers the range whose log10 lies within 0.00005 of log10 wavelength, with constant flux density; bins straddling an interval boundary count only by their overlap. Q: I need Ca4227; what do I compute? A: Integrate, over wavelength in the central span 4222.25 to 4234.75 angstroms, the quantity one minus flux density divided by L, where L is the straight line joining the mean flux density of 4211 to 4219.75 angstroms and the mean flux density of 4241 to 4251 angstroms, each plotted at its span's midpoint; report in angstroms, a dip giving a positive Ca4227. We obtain 2.0 angstroms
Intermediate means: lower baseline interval 21.5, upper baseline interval 20.6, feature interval 17.7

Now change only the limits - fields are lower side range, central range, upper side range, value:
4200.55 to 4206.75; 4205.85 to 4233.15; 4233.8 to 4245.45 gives 0.5 angstroms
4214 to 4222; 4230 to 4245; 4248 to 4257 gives -0.8 angstroms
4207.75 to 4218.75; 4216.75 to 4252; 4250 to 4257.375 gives -1.0 angstroms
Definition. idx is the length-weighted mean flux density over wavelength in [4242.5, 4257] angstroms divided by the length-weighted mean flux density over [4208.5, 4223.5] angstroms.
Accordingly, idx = 0.90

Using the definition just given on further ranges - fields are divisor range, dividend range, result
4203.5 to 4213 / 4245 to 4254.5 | 0.95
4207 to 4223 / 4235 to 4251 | 1.01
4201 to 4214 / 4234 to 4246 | 1.06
